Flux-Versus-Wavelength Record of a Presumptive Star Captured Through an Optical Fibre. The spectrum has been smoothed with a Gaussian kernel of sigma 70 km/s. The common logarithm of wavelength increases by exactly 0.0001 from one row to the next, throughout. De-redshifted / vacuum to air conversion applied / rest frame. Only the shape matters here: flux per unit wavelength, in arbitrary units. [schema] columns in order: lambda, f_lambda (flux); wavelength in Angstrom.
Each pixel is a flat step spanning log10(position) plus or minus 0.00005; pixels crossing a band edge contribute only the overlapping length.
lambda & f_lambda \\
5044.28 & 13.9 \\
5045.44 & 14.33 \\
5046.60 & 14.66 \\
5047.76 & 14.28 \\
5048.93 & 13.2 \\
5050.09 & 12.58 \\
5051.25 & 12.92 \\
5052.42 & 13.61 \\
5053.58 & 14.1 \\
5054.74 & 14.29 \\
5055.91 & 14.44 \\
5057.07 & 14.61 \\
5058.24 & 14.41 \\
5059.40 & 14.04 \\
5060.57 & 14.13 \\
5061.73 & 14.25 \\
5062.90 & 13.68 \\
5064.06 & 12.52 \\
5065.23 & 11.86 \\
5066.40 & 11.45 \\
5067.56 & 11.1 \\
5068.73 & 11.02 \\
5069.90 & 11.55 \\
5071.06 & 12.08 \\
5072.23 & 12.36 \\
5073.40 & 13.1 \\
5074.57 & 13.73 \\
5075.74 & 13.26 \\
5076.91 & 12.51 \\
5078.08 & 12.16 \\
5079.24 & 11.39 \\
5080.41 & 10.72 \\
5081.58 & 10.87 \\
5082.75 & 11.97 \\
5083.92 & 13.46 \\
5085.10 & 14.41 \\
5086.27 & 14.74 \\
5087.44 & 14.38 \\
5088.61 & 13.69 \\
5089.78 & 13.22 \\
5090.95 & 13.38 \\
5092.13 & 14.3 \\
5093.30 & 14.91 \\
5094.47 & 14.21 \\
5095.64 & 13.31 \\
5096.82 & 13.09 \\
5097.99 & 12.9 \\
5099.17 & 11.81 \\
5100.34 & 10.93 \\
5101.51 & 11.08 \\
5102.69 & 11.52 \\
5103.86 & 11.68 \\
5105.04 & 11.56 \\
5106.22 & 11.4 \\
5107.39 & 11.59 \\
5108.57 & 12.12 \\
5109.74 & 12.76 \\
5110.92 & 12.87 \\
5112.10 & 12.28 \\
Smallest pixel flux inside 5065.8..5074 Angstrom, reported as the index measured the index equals 11.02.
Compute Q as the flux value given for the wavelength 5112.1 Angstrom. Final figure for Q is 12.28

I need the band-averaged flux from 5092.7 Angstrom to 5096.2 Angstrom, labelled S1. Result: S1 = 14.2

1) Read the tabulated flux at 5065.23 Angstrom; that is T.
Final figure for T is 11.86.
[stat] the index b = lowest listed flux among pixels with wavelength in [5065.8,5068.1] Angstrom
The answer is 11.1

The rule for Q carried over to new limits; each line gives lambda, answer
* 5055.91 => 14.44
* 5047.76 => 14.28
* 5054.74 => 14.29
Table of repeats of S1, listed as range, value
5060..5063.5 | 14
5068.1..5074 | 12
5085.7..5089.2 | 14.3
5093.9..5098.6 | 13.4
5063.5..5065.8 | 12.2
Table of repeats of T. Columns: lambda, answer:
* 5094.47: 14.21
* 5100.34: 10.93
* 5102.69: 11.52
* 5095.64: 13.31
